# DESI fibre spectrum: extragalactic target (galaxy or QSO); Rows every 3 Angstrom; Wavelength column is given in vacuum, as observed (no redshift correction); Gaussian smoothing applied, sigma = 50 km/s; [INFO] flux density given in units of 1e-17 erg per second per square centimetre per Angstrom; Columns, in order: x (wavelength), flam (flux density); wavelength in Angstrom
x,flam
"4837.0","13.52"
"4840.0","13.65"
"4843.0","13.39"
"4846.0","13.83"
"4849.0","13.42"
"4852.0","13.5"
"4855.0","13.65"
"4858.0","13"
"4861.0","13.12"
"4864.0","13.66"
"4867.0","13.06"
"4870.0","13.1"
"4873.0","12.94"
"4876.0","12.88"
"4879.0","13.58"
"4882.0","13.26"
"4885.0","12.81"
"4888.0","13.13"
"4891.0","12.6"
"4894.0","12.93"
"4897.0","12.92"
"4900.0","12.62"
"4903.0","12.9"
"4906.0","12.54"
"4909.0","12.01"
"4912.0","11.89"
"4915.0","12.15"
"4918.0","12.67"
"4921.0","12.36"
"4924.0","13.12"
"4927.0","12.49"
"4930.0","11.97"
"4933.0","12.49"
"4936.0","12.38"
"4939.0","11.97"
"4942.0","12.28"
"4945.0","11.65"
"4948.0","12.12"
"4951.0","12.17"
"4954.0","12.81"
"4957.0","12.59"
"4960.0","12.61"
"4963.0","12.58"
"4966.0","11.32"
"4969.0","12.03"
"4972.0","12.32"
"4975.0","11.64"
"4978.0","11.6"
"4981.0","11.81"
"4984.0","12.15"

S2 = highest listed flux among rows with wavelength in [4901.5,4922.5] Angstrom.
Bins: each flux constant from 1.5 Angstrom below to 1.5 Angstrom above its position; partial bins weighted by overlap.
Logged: 12.9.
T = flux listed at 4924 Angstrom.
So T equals 13.12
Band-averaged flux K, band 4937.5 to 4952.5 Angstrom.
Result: 12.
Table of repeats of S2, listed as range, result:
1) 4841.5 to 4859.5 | 13.83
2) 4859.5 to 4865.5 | 13.66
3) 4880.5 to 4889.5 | 13.26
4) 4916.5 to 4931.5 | 13.12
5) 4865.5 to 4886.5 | 13.58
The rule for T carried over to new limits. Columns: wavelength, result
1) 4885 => 12.81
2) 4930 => 11.97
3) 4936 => 12.38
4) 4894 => 12.93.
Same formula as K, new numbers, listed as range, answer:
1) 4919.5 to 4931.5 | 12.5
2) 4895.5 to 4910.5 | 12.6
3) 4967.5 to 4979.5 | 11.9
